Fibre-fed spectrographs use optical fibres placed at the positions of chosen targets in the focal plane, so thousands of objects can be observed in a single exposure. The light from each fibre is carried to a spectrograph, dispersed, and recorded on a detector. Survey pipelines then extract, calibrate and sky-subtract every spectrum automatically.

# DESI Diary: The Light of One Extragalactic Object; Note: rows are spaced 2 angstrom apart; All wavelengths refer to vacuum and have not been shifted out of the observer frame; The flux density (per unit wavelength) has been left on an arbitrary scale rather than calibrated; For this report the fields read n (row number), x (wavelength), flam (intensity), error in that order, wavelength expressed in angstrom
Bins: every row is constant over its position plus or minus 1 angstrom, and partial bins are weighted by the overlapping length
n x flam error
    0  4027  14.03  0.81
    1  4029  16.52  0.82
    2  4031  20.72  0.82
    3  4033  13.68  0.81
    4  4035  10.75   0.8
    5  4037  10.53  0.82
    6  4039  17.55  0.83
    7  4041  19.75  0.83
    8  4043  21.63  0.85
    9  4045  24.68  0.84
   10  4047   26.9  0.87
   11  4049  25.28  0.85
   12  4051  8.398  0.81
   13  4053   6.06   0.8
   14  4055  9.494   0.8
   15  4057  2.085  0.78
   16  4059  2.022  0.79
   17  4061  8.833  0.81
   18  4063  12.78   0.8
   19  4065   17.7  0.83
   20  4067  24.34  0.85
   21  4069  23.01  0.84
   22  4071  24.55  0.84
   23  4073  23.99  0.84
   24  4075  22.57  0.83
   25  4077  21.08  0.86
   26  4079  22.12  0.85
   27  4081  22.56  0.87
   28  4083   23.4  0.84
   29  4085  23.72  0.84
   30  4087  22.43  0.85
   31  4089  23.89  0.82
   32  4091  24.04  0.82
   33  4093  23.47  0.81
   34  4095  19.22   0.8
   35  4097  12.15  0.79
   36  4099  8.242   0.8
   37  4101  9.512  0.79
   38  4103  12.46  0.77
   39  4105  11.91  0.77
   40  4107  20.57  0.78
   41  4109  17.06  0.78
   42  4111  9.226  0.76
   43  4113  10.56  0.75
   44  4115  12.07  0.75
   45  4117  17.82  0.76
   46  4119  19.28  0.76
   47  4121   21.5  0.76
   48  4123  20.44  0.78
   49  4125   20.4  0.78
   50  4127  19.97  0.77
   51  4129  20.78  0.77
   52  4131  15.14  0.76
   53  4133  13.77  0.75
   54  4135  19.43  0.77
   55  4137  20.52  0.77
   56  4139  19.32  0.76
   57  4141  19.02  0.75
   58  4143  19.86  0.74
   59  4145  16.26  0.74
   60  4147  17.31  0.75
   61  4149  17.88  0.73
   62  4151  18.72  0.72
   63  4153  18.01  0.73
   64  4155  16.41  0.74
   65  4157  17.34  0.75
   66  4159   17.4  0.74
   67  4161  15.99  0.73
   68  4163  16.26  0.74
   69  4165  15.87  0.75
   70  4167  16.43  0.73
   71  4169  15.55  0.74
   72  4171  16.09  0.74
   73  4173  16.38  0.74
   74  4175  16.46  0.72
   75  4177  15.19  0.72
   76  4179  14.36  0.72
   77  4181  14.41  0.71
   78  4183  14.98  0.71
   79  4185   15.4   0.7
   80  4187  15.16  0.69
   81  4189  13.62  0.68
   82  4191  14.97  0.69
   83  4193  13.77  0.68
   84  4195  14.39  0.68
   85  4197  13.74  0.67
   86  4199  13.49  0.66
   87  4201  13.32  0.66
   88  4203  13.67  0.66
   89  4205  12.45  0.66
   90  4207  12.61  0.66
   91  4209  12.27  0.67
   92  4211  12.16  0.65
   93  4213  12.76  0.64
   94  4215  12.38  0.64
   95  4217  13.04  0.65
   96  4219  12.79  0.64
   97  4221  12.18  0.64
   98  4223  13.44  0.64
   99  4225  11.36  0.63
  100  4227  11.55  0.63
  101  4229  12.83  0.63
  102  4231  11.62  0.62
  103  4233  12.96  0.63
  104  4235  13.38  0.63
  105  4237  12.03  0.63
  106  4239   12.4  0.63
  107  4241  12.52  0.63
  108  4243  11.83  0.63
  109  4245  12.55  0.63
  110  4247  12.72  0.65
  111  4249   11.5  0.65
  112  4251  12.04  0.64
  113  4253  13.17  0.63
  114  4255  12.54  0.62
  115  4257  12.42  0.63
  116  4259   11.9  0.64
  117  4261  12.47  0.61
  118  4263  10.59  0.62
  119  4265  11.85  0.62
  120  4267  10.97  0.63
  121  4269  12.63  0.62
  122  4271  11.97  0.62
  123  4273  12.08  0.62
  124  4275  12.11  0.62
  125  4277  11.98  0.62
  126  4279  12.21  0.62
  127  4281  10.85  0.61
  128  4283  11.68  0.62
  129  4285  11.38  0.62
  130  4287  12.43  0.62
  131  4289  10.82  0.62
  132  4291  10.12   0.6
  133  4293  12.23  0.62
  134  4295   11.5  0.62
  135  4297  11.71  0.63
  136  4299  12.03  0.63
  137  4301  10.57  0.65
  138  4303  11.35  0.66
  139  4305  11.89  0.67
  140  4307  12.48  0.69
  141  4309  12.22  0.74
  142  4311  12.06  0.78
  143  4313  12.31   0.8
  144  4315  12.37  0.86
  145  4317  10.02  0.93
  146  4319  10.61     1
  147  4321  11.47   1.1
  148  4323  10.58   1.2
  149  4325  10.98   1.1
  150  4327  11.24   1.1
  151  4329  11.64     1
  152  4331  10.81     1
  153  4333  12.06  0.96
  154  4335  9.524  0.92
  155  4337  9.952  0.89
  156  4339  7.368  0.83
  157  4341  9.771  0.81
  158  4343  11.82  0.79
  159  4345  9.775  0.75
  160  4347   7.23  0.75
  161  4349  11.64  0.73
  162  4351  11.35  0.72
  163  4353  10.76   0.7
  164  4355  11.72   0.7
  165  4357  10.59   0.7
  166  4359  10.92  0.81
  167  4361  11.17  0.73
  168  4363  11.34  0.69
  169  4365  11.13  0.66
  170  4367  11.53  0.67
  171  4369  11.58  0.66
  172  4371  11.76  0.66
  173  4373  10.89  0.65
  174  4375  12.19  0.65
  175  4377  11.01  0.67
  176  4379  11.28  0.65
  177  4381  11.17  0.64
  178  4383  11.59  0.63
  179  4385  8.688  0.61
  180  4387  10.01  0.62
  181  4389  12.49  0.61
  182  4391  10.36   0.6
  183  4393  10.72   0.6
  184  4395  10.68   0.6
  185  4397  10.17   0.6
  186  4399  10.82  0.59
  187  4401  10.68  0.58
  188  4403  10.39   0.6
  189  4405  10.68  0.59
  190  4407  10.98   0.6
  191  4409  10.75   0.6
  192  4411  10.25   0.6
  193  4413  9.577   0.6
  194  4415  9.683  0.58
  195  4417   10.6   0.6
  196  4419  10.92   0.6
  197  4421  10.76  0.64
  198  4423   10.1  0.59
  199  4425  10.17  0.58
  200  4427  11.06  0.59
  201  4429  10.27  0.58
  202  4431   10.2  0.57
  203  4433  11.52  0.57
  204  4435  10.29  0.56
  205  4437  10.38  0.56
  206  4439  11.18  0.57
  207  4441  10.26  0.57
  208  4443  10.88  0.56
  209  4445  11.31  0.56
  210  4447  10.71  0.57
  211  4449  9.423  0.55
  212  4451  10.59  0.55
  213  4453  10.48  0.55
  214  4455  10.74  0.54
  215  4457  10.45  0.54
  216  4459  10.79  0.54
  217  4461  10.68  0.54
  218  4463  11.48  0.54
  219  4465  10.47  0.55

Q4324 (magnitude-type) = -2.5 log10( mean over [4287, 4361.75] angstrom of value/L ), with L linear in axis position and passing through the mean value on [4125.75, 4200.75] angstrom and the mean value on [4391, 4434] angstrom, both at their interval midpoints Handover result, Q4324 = 0.15 mag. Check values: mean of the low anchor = 16.5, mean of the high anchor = 10.5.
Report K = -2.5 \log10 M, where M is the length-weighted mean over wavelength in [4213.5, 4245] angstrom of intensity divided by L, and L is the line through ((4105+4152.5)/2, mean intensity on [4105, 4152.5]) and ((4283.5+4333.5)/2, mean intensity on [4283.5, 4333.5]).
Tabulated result 0.141 mag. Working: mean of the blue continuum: 17.6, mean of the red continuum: 11.5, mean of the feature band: 12.4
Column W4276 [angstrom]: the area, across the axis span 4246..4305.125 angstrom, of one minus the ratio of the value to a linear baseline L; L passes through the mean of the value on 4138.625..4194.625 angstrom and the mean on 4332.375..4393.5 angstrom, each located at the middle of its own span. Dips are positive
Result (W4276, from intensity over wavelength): 6.4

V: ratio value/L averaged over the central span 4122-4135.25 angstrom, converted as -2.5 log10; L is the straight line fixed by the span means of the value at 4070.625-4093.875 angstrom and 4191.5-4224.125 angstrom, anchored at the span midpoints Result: 0.05 mag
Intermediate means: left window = 23.1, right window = 13.1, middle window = 18.5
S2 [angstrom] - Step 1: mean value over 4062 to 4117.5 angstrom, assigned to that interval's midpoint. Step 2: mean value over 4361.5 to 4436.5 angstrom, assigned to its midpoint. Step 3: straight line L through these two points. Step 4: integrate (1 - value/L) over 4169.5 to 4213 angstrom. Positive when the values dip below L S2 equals 4.7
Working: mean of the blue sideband 18.5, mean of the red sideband 10.8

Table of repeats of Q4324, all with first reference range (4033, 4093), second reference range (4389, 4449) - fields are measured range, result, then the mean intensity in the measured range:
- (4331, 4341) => 0.247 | 9.84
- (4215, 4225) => 0.170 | 12.7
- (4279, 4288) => 0.157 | 11.7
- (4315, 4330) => 0.147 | 11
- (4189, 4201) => 0.102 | 14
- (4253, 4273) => 0.160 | 12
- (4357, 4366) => 0.069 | 11.1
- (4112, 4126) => -0.031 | 17.4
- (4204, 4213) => 0.209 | 12.4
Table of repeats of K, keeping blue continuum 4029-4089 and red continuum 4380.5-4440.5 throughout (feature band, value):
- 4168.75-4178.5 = -0.03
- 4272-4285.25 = 0.13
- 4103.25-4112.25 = 0.17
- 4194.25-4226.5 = 0.14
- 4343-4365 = 0.10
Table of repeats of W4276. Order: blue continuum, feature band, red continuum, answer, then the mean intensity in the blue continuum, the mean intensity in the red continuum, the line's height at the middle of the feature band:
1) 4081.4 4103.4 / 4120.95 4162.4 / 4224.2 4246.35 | -4.45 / 18.7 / 12.3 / 16.5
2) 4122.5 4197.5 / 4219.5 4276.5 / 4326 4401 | 7.88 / 16.8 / 10.8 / 14.2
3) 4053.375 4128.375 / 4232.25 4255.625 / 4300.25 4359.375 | 1.27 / 17.2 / 10.9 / 13.2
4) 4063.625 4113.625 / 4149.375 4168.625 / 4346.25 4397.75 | 0.07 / 19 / 10.9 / 17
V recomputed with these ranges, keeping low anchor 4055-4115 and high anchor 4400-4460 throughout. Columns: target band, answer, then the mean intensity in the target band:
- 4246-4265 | 0.14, 12.1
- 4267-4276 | 0.12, 12.1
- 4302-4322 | 0.10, 11.7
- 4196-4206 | 0.12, 13.3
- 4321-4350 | 0.19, 10.4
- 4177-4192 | 0.03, 14.7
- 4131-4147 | -0.13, 18.1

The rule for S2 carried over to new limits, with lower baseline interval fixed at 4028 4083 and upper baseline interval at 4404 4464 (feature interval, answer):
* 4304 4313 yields 0.4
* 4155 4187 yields -1.5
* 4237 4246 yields 1.0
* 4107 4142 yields -3.5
